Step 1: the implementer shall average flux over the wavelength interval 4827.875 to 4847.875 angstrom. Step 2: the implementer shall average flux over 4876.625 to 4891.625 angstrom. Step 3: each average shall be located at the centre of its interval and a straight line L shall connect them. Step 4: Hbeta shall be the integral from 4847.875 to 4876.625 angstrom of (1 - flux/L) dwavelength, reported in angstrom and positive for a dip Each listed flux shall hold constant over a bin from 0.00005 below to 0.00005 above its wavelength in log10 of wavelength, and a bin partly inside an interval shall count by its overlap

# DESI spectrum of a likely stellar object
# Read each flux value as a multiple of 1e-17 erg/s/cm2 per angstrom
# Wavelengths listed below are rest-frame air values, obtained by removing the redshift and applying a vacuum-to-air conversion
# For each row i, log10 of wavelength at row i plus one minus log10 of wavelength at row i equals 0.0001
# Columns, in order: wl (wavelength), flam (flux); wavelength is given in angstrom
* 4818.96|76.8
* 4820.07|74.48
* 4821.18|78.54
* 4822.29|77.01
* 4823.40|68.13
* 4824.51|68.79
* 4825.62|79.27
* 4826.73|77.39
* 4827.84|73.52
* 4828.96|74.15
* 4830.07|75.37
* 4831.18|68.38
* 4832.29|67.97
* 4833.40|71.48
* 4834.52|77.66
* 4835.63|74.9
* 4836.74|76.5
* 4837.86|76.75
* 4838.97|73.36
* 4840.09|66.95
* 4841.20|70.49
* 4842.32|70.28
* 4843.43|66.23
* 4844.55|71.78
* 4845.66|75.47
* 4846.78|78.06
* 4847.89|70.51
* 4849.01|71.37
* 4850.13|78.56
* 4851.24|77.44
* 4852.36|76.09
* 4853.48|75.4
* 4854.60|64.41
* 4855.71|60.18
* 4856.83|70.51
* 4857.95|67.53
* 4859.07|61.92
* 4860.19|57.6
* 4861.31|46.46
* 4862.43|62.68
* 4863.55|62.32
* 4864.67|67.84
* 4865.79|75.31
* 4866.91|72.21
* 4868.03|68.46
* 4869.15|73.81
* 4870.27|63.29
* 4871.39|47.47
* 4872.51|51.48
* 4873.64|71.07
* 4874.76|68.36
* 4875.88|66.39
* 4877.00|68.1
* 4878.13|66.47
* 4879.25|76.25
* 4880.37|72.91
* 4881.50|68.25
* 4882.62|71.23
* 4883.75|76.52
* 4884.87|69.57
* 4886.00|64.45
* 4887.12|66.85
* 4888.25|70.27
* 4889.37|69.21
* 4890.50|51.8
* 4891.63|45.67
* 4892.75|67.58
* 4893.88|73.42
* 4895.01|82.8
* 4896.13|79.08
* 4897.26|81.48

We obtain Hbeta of 1.5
